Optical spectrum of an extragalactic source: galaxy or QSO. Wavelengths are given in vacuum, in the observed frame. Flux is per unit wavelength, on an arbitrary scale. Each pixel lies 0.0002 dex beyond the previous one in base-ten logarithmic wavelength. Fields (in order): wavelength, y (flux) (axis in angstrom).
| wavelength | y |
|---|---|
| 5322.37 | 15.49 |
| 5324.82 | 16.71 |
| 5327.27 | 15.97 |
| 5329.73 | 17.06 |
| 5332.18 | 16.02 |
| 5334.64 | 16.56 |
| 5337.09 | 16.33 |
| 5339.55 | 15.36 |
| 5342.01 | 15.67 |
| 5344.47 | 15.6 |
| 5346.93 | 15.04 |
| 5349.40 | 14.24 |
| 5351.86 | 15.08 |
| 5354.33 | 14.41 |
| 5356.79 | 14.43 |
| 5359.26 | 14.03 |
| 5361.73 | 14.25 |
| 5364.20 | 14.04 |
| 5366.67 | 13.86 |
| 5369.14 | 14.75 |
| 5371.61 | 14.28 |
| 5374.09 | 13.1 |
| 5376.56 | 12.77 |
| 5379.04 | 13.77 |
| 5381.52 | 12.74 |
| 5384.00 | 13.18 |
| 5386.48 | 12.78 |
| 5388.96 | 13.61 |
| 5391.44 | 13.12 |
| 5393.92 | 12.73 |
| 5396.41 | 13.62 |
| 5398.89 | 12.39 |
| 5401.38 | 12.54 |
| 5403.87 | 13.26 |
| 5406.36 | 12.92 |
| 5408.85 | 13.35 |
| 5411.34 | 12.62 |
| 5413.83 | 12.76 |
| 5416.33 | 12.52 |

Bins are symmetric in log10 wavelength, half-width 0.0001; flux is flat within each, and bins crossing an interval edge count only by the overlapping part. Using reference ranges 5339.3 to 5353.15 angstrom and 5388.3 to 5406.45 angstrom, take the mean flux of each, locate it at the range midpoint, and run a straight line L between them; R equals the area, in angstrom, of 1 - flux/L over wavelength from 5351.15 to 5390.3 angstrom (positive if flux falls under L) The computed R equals 0.9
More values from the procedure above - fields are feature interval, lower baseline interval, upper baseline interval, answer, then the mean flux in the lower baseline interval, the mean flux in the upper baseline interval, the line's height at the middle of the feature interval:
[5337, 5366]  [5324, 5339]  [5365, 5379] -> 0.6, 16.4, 13.8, 15.1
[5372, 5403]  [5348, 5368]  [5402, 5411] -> 1.1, 14.3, 13.1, 13.6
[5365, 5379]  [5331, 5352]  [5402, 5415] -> 0.6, 15.6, 13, 14.4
